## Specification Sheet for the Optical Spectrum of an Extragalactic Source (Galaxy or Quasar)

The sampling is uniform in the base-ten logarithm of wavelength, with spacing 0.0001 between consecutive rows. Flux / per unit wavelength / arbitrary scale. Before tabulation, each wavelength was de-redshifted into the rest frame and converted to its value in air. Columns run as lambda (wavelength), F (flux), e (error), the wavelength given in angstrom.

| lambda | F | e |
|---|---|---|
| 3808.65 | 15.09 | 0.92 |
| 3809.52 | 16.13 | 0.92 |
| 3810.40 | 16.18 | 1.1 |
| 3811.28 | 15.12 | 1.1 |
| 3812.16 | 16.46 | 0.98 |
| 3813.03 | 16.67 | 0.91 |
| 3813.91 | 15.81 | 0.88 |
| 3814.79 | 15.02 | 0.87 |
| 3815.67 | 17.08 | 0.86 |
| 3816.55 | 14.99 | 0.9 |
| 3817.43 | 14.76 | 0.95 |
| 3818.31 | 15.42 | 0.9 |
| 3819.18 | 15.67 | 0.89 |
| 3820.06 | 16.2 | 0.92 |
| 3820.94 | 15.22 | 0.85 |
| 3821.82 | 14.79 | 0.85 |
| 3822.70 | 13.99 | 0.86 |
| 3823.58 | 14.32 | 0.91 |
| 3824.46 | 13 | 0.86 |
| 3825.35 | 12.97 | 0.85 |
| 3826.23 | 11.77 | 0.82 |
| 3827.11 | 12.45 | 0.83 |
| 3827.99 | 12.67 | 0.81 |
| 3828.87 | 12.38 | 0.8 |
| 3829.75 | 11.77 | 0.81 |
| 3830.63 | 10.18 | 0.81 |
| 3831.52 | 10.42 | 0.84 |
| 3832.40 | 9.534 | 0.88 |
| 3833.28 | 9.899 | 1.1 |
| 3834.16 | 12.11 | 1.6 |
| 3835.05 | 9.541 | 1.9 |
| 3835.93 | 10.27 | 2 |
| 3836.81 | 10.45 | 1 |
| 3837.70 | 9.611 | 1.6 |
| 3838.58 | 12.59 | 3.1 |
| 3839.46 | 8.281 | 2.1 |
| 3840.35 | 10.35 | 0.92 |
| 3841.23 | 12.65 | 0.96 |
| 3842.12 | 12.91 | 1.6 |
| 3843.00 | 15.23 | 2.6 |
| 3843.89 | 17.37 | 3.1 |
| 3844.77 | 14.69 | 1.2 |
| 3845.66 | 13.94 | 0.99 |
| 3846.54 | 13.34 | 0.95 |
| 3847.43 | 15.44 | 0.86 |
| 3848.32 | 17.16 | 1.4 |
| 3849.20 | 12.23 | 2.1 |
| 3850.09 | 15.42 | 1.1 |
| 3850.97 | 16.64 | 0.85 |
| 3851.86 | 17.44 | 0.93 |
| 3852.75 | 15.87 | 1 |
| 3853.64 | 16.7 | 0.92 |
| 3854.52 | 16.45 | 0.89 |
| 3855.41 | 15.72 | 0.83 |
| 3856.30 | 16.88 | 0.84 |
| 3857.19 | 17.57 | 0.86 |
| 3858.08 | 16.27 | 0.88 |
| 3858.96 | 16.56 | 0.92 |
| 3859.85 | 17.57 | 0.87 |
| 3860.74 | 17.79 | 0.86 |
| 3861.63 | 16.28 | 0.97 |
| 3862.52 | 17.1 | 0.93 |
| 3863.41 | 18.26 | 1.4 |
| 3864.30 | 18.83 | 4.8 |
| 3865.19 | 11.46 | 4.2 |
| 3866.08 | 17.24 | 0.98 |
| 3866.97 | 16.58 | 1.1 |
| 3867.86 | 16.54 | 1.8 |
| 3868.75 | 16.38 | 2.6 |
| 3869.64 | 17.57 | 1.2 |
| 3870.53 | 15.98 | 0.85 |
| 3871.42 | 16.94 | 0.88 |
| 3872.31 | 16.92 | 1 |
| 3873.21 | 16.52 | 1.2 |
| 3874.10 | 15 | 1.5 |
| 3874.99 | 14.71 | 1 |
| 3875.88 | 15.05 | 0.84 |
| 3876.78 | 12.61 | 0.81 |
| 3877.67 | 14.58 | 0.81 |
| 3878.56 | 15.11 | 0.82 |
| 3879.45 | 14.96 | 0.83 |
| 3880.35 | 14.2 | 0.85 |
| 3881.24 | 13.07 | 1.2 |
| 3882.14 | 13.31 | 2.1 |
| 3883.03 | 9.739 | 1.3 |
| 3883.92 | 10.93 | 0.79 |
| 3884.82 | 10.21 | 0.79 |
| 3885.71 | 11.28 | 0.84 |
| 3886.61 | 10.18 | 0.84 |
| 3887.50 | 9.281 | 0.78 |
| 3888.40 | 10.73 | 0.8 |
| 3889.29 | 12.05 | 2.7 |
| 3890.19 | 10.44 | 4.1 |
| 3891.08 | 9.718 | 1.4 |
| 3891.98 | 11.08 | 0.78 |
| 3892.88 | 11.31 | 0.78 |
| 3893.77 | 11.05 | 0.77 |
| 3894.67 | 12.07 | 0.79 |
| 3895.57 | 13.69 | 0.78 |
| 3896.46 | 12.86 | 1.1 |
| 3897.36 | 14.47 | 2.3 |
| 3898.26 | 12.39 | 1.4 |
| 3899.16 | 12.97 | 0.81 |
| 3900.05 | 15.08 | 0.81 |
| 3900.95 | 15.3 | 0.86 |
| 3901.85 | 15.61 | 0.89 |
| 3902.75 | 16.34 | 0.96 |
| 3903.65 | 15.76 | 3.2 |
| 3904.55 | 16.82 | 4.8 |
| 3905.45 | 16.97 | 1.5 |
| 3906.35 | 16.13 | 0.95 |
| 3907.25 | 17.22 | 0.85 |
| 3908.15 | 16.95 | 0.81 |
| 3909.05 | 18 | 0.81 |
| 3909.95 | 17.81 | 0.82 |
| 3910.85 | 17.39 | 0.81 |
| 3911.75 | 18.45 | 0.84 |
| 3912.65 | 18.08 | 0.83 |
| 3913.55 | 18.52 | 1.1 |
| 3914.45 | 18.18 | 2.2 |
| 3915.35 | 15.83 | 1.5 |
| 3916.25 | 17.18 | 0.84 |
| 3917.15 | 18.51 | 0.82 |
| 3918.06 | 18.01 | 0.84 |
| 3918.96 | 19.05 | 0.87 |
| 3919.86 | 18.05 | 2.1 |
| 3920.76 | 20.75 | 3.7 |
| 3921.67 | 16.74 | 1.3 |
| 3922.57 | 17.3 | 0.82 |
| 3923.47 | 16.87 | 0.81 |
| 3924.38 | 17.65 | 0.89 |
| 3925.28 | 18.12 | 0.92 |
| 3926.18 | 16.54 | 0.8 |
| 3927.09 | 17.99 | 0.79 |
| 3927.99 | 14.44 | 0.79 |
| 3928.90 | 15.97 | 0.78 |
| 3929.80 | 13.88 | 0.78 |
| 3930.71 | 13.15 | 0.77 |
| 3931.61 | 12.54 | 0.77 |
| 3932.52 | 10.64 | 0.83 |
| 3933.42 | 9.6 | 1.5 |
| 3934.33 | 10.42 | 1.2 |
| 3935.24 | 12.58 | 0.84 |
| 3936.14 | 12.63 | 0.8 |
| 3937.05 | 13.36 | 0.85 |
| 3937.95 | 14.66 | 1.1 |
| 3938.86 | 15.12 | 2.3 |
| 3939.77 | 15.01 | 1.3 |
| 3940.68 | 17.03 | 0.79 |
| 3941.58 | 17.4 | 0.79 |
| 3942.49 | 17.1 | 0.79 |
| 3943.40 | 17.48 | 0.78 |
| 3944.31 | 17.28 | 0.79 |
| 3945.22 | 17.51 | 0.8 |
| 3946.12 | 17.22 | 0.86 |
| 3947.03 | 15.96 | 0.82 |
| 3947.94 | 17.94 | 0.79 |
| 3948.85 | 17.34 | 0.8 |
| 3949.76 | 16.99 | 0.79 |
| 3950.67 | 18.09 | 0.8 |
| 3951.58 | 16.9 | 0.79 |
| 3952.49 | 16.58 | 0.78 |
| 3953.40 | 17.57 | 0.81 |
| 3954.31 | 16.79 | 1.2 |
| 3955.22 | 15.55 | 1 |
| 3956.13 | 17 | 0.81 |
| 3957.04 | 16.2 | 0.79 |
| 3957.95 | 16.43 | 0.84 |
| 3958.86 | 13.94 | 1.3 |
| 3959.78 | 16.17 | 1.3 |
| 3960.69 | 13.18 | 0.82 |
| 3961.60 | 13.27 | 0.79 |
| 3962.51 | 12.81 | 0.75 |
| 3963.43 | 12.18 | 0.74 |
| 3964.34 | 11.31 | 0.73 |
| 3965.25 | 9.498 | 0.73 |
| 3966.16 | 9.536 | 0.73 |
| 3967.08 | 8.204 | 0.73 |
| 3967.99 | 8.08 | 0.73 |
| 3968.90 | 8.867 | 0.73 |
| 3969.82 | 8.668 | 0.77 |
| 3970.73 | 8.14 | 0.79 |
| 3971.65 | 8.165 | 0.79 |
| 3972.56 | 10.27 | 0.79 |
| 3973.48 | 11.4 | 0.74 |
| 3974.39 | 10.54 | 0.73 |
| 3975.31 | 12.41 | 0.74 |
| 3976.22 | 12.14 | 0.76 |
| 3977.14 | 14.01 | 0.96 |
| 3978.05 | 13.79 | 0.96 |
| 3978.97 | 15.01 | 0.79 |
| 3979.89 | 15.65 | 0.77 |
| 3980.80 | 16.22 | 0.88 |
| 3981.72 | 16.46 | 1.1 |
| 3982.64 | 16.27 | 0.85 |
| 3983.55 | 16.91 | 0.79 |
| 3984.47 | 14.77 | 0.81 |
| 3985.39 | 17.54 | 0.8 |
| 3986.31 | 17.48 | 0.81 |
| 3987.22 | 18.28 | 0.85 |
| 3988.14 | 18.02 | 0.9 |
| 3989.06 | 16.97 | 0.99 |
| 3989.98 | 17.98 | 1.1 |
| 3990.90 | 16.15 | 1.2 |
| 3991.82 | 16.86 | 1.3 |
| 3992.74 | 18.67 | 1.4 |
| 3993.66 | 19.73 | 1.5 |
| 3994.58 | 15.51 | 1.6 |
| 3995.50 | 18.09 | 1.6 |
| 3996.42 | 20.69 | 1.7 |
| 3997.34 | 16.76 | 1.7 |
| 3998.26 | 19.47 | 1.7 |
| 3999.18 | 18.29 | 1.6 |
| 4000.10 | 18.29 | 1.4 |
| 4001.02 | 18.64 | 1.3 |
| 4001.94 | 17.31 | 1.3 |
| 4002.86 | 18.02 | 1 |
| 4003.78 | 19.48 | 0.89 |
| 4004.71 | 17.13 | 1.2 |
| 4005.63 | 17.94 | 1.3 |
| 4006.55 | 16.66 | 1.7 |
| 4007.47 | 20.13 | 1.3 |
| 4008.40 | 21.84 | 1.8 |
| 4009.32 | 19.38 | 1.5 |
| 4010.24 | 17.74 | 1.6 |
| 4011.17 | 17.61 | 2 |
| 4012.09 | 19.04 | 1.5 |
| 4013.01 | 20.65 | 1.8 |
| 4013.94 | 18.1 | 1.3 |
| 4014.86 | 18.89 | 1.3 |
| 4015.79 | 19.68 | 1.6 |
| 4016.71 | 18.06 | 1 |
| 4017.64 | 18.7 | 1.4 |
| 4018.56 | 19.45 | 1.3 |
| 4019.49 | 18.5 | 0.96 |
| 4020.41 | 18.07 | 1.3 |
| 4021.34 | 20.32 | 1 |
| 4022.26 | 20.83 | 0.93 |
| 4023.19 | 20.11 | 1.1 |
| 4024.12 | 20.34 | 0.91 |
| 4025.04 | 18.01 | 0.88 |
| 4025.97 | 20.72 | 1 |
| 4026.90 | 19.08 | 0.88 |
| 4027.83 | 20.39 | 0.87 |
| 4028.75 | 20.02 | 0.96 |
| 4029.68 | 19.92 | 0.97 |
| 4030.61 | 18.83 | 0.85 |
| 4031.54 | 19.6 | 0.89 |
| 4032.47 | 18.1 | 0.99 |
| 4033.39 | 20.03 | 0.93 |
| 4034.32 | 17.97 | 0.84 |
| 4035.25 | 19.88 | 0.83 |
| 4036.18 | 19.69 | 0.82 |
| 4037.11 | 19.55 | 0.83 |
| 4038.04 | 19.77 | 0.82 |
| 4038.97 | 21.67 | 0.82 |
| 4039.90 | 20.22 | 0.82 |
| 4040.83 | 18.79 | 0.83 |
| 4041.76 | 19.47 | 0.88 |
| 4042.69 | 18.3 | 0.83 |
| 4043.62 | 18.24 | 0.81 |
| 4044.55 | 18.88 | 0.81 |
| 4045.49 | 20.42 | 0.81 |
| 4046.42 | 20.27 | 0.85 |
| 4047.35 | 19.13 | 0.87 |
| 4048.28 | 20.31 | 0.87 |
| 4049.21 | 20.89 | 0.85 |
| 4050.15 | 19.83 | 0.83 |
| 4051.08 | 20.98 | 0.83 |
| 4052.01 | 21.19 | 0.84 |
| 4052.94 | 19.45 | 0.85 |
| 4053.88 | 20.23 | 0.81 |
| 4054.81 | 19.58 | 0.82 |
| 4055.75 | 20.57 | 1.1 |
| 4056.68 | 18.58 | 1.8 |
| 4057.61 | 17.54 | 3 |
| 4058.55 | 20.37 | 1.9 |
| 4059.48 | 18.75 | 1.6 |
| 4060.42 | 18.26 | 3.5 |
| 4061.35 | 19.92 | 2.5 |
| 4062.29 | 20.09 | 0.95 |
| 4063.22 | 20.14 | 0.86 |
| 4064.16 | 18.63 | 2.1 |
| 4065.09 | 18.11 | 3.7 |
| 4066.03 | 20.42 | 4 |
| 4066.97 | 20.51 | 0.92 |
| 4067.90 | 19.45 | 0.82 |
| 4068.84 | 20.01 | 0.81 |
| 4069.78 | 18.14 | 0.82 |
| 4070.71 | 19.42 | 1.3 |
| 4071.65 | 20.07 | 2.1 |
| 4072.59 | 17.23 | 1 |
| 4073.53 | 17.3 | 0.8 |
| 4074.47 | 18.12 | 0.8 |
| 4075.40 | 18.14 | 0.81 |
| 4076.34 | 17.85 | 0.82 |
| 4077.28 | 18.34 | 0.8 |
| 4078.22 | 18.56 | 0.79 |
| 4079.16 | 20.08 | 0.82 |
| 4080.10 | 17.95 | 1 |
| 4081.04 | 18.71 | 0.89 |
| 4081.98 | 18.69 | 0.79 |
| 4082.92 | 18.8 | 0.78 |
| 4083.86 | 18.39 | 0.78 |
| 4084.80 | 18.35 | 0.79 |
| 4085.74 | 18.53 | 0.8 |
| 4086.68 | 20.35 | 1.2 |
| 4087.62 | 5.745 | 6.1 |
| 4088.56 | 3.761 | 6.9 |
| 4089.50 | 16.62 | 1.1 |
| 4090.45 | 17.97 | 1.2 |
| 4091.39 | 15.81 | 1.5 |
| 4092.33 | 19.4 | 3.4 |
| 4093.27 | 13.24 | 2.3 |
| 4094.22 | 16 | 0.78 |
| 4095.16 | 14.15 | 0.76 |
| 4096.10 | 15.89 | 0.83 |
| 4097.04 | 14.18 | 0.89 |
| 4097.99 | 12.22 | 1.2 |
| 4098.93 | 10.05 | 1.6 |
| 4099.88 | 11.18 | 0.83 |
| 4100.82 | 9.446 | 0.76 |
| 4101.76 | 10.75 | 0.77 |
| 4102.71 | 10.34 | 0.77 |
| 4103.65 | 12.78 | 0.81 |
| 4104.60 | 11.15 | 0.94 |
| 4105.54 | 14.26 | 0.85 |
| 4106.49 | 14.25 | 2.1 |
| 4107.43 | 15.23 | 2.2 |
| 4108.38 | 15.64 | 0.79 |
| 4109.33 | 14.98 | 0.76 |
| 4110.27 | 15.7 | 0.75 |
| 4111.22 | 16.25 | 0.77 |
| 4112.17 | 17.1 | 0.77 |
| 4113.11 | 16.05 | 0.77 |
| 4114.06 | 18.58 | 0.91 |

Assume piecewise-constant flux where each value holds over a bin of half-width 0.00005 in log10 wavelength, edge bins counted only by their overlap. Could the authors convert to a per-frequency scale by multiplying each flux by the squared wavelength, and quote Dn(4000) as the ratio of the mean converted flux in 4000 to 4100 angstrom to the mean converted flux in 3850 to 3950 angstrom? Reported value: 1.3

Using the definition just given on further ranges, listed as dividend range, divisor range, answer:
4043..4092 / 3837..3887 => 1.39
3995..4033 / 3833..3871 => 1.39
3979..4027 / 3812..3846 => 1.52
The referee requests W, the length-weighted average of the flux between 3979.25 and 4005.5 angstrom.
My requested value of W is 17.5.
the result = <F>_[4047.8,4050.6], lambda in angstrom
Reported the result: 20.3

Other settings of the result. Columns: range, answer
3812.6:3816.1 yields 16.1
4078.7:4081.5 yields 18.9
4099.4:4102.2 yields 10.5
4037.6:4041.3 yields 20.1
